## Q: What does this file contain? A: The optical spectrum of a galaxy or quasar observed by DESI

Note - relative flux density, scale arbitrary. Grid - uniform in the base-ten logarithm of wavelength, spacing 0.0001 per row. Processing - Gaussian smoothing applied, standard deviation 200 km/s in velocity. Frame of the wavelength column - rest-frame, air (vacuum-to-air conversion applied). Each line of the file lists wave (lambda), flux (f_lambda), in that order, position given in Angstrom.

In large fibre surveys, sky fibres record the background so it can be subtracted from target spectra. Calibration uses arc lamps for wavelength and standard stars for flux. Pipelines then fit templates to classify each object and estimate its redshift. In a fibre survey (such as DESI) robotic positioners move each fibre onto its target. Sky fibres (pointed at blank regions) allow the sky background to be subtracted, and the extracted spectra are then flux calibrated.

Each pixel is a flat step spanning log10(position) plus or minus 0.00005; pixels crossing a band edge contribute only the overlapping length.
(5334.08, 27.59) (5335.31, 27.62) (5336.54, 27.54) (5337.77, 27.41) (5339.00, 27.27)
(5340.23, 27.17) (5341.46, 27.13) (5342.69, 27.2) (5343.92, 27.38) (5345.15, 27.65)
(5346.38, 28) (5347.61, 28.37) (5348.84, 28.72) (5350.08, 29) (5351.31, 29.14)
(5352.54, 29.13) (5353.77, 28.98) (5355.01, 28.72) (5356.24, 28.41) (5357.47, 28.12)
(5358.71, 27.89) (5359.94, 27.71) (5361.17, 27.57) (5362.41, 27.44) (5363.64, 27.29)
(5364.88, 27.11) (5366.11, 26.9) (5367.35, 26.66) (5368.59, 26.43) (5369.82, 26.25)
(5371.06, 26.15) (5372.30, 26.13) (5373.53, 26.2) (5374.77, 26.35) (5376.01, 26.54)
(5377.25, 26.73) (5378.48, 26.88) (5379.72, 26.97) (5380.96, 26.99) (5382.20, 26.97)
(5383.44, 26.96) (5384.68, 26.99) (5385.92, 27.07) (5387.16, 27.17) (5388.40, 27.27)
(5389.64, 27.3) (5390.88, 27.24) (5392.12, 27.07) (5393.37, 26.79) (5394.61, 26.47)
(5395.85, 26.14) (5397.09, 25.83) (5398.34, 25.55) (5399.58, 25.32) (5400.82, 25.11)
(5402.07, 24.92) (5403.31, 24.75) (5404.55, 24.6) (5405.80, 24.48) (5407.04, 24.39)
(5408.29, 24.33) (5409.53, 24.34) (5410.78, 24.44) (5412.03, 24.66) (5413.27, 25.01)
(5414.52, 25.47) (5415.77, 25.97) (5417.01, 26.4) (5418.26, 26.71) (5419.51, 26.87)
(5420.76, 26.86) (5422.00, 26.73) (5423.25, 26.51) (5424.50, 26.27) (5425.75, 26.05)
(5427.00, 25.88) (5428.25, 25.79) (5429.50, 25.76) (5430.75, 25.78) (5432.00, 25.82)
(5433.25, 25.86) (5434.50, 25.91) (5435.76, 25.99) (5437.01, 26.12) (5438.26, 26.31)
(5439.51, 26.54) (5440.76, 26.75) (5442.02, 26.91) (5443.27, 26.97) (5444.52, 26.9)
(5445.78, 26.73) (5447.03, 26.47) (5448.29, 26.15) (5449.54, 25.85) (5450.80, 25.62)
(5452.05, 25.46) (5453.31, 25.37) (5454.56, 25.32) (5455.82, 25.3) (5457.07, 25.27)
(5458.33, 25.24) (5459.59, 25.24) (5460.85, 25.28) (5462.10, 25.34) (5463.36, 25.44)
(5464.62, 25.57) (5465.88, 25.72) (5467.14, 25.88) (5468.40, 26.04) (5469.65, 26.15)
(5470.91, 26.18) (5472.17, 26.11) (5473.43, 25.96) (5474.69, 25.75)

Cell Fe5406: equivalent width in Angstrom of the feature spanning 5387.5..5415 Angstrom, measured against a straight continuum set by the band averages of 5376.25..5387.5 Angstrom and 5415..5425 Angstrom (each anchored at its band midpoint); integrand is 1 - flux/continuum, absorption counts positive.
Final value 1.2 Angstrom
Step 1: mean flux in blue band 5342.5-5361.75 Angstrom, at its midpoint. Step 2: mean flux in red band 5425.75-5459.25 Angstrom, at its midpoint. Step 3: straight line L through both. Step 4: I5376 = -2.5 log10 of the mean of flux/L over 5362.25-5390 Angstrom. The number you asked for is 0.03 mag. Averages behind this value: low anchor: 28.3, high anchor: 26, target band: 26.8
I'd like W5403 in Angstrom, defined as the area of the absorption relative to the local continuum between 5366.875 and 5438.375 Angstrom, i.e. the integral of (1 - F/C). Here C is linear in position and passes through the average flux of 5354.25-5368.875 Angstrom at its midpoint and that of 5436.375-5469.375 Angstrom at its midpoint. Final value 1.98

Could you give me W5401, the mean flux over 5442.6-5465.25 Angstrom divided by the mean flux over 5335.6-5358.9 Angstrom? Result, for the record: 0.9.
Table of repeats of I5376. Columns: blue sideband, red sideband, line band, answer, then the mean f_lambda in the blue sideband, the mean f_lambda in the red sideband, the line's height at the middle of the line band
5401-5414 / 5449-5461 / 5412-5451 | -0.05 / 24.6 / 25.4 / 25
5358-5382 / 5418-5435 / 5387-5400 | 0.00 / 26.9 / 26.2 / 26.6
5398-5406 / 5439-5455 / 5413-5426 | -0.03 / 25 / 26.2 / 25.5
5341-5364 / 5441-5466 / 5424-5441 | 0.01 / 28.1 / 25.8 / 26.3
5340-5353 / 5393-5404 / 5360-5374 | 0.01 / 28.1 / 25.6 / 27.1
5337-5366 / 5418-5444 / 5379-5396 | 0.01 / 27.9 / 26.3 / 27.2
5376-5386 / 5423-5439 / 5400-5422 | 0.04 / 26.9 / 26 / 26.4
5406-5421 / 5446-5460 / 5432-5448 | -0.04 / 25.4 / 25.6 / 25.5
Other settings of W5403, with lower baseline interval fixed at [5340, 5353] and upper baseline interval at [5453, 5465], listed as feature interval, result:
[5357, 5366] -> 0.1 Angstrom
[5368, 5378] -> 0.4 Angstrom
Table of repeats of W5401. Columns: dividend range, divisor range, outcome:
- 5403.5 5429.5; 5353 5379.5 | 0.94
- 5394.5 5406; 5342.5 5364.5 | 0.90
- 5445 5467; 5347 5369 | 0.92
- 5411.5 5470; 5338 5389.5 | 0.95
